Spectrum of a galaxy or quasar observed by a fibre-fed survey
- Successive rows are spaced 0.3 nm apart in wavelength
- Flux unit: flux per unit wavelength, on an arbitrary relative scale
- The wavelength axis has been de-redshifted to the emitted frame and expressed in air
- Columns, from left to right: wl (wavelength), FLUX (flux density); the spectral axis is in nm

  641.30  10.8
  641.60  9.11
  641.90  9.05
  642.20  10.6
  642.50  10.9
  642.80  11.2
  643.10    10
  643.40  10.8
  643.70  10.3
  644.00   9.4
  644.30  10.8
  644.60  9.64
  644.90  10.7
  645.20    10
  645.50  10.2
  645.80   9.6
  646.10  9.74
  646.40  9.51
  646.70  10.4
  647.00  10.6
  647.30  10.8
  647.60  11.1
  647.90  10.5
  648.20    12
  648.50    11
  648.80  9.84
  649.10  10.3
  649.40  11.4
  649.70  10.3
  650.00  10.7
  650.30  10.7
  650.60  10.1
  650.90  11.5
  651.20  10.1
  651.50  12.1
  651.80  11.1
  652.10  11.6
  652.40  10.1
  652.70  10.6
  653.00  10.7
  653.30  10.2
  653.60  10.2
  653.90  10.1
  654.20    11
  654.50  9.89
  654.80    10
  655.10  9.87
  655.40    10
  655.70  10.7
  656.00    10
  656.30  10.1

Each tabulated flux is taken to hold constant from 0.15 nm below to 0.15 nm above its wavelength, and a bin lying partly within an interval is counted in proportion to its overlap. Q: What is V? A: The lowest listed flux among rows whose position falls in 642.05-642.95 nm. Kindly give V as 10.6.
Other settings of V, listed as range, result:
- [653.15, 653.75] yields 10.2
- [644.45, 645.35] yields 9.64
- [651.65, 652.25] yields 11.1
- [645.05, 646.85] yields 9.51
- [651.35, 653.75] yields 10.1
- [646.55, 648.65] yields 10.4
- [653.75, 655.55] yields 9.87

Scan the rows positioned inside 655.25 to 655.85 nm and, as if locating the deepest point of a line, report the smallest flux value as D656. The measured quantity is 10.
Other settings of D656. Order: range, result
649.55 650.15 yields 10.3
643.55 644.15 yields 9.4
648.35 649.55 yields 9.84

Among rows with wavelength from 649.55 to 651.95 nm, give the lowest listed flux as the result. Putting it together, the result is 10.1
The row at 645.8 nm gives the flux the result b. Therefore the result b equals 9.6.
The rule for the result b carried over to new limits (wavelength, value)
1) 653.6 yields 10.2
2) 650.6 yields 10.1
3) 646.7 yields 10.4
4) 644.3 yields 10.8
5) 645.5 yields 10.2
